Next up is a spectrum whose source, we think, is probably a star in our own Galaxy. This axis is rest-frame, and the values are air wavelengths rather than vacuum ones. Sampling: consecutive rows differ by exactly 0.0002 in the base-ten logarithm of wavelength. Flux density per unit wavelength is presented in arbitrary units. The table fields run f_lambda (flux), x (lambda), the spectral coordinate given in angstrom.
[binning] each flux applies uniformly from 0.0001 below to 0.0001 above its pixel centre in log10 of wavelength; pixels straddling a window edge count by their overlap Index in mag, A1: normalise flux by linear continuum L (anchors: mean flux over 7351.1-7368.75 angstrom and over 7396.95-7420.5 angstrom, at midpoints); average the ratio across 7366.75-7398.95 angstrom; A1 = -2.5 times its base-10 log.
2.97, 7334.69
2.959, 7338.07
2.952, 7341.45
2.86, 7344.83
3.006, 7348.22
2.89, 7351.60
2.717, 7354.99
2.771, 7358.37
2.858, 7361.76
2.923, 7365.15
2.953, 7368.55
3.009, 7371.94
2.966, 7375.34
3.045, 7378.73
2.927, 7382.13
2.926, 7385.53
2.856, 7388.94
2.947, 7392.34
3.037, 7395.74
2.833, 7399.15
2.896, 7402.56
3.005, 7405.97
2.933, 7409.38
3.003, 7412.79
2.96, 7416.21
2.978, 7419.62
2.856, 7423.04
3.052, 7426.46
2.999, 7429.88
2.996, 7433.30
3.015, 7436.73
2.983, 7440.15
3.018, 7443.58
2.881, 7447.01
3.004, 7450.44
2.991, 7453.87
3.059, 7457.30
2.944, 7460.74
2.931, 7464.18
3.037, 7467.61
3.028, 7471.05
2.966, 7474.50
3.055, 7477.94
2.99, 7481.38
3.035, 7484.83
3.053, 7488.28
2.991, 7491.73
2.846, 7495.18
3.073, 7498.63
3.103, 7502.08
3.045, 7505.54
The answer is -0.02 mag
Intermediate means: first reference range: 2.84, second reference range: 2.94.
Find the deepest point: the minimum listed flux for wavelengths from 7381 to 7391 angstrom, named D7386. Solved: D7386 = 2.856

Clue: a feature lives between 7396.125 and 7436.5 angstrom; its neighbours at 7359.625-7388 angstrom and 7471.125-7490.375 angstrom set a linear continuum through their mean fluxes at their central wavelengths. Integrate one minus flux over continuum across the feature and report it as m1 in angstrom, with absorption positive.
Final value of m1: 0.2 angstrom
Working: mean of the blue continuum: 2.94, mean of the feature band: 2.96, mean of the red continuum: 3.02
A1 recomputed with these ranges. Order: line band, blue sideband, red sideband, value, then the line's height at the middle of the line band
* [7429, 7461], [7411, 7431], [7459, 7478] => -0.004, 2.98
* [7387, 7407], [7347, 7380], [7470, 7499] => 0.004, 2.94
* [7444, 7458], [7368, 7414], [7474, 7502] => 0.002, 2.99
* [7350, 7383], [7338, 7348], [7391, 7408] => 0.011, 2.93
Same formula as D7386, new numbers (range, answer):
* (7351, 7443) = 2.717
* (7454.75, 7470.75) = 2.931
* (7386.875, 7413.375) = 2.833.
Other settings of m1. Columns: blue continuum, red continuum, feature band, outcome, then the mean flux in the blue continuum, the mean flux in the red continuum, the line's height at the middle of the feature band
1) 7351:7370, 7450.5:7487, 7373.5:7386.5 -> -0.4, 2.85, 3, 2.88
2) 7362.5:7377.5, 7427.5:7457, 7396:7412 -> 0.2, 2.96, 2.99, 2.97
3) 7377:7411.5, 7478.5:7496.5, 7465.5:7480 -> -0.2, 2.94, 2.99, 2.98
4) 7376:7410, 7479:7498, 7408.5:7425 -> 0.0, 2.94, 2.99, 2.95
